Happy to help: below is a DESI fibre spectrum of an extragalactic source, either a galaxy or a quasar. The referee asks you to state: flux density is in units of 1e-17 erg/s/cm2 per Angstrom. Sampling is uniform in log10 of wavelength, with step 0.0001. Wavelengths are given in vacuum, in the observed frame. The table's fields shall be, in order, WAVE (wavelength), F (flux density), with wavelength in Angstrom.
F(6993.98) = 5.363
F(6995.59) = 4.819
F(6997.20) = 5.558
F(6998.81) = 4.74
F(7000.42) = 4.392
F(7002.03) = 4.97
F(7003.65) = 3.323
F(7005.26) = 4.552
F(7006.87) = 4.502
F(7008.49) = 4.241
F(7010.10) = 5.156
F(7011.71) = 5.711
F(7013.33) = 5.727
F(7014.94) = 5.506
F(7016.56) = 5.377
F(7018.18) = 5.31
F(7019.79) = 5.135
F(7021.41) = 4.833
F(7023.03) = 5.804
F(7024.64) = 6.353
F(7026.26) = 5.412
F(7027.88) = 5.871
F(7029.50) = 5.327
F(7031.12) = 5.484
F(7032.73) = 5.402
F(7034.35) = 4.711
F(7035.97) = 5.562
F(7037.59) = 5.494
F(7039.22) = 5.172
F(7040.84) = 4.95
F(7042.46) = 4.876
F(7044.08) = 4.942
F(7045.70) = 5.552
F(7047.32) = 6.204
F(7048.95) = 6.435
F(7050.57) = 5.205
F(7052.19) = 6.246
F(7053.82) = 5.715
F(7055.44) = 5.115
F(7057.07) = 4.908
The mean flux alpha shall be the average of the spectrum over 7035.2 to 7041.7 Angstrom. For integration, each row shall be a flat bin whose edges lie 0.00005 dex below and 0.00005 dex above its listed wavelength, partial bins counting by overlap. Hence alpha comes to 5.28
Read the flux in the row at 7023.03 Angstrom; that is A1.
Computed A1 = 5.804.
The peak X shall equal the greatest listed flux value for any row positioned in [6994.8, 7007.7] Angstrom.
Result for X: 5.558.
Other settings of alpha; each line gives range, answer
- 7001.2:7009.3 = 4.32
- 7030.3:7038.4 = 5.34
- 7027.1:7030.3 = 5.59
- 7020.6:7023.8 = 5.3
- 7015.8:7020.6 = 5.27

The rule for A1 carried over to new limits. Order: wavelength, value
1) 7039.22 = 5.172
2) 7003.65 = 3.323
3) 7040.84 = 4.95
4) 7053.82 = 5.715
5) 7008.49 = 4.241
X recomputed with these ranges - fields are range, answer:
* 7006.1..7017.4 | 5.727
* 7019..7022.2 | 5.135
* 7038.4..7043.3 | 5.172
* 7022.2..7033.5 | 6.353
